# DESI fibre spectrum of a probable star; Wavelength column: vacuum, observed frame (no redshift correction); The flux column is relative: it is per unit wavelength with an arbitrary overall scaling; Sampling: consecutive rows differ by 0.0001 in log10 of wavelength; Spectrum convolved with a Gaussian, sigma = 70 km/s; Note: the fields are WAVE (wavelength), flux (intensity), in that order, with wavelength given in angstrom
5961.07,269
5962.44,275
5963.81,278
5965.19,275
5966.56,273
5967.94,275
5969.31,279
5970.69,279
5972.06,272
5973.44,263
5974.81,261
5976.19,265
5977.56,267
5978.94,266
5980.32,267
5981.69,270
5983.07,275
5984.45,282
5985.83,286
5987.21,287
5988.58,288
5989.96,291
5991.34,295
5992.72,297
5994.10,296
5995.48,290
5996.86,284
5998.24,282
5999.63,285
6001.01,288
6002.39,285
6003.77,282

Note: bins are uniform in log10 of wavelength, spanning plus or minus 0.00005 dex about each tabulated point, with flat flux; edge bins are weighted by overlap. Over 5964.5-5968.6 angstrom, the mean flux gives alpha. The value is 274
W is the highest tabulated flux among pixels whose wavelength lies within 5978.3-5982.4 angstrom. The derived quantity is 270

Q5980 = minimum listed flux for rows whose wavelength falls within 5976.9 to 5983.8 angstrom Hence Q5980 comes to 266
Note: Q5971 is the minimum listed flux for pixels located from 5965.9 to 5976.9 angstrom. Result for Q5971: 261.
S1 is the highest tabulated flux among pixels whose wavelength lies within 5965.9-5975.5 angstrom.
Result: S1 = 279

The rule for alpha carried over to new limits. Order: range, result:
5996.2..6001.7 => 284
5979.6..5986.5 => 276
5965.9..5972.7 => 276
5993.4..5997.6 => 290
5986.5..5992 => 291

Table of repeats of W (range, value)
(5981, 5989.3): 288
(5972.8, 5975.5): 263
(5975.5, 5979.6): 267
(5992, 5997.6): 297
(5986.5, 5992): 295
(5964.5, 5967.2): 275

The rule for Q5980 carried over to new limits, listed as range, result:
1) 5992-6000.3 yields 282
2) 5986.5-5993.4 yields 287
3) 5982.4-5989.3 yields 275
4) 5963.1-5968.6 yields 273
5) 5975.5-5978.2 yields 265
